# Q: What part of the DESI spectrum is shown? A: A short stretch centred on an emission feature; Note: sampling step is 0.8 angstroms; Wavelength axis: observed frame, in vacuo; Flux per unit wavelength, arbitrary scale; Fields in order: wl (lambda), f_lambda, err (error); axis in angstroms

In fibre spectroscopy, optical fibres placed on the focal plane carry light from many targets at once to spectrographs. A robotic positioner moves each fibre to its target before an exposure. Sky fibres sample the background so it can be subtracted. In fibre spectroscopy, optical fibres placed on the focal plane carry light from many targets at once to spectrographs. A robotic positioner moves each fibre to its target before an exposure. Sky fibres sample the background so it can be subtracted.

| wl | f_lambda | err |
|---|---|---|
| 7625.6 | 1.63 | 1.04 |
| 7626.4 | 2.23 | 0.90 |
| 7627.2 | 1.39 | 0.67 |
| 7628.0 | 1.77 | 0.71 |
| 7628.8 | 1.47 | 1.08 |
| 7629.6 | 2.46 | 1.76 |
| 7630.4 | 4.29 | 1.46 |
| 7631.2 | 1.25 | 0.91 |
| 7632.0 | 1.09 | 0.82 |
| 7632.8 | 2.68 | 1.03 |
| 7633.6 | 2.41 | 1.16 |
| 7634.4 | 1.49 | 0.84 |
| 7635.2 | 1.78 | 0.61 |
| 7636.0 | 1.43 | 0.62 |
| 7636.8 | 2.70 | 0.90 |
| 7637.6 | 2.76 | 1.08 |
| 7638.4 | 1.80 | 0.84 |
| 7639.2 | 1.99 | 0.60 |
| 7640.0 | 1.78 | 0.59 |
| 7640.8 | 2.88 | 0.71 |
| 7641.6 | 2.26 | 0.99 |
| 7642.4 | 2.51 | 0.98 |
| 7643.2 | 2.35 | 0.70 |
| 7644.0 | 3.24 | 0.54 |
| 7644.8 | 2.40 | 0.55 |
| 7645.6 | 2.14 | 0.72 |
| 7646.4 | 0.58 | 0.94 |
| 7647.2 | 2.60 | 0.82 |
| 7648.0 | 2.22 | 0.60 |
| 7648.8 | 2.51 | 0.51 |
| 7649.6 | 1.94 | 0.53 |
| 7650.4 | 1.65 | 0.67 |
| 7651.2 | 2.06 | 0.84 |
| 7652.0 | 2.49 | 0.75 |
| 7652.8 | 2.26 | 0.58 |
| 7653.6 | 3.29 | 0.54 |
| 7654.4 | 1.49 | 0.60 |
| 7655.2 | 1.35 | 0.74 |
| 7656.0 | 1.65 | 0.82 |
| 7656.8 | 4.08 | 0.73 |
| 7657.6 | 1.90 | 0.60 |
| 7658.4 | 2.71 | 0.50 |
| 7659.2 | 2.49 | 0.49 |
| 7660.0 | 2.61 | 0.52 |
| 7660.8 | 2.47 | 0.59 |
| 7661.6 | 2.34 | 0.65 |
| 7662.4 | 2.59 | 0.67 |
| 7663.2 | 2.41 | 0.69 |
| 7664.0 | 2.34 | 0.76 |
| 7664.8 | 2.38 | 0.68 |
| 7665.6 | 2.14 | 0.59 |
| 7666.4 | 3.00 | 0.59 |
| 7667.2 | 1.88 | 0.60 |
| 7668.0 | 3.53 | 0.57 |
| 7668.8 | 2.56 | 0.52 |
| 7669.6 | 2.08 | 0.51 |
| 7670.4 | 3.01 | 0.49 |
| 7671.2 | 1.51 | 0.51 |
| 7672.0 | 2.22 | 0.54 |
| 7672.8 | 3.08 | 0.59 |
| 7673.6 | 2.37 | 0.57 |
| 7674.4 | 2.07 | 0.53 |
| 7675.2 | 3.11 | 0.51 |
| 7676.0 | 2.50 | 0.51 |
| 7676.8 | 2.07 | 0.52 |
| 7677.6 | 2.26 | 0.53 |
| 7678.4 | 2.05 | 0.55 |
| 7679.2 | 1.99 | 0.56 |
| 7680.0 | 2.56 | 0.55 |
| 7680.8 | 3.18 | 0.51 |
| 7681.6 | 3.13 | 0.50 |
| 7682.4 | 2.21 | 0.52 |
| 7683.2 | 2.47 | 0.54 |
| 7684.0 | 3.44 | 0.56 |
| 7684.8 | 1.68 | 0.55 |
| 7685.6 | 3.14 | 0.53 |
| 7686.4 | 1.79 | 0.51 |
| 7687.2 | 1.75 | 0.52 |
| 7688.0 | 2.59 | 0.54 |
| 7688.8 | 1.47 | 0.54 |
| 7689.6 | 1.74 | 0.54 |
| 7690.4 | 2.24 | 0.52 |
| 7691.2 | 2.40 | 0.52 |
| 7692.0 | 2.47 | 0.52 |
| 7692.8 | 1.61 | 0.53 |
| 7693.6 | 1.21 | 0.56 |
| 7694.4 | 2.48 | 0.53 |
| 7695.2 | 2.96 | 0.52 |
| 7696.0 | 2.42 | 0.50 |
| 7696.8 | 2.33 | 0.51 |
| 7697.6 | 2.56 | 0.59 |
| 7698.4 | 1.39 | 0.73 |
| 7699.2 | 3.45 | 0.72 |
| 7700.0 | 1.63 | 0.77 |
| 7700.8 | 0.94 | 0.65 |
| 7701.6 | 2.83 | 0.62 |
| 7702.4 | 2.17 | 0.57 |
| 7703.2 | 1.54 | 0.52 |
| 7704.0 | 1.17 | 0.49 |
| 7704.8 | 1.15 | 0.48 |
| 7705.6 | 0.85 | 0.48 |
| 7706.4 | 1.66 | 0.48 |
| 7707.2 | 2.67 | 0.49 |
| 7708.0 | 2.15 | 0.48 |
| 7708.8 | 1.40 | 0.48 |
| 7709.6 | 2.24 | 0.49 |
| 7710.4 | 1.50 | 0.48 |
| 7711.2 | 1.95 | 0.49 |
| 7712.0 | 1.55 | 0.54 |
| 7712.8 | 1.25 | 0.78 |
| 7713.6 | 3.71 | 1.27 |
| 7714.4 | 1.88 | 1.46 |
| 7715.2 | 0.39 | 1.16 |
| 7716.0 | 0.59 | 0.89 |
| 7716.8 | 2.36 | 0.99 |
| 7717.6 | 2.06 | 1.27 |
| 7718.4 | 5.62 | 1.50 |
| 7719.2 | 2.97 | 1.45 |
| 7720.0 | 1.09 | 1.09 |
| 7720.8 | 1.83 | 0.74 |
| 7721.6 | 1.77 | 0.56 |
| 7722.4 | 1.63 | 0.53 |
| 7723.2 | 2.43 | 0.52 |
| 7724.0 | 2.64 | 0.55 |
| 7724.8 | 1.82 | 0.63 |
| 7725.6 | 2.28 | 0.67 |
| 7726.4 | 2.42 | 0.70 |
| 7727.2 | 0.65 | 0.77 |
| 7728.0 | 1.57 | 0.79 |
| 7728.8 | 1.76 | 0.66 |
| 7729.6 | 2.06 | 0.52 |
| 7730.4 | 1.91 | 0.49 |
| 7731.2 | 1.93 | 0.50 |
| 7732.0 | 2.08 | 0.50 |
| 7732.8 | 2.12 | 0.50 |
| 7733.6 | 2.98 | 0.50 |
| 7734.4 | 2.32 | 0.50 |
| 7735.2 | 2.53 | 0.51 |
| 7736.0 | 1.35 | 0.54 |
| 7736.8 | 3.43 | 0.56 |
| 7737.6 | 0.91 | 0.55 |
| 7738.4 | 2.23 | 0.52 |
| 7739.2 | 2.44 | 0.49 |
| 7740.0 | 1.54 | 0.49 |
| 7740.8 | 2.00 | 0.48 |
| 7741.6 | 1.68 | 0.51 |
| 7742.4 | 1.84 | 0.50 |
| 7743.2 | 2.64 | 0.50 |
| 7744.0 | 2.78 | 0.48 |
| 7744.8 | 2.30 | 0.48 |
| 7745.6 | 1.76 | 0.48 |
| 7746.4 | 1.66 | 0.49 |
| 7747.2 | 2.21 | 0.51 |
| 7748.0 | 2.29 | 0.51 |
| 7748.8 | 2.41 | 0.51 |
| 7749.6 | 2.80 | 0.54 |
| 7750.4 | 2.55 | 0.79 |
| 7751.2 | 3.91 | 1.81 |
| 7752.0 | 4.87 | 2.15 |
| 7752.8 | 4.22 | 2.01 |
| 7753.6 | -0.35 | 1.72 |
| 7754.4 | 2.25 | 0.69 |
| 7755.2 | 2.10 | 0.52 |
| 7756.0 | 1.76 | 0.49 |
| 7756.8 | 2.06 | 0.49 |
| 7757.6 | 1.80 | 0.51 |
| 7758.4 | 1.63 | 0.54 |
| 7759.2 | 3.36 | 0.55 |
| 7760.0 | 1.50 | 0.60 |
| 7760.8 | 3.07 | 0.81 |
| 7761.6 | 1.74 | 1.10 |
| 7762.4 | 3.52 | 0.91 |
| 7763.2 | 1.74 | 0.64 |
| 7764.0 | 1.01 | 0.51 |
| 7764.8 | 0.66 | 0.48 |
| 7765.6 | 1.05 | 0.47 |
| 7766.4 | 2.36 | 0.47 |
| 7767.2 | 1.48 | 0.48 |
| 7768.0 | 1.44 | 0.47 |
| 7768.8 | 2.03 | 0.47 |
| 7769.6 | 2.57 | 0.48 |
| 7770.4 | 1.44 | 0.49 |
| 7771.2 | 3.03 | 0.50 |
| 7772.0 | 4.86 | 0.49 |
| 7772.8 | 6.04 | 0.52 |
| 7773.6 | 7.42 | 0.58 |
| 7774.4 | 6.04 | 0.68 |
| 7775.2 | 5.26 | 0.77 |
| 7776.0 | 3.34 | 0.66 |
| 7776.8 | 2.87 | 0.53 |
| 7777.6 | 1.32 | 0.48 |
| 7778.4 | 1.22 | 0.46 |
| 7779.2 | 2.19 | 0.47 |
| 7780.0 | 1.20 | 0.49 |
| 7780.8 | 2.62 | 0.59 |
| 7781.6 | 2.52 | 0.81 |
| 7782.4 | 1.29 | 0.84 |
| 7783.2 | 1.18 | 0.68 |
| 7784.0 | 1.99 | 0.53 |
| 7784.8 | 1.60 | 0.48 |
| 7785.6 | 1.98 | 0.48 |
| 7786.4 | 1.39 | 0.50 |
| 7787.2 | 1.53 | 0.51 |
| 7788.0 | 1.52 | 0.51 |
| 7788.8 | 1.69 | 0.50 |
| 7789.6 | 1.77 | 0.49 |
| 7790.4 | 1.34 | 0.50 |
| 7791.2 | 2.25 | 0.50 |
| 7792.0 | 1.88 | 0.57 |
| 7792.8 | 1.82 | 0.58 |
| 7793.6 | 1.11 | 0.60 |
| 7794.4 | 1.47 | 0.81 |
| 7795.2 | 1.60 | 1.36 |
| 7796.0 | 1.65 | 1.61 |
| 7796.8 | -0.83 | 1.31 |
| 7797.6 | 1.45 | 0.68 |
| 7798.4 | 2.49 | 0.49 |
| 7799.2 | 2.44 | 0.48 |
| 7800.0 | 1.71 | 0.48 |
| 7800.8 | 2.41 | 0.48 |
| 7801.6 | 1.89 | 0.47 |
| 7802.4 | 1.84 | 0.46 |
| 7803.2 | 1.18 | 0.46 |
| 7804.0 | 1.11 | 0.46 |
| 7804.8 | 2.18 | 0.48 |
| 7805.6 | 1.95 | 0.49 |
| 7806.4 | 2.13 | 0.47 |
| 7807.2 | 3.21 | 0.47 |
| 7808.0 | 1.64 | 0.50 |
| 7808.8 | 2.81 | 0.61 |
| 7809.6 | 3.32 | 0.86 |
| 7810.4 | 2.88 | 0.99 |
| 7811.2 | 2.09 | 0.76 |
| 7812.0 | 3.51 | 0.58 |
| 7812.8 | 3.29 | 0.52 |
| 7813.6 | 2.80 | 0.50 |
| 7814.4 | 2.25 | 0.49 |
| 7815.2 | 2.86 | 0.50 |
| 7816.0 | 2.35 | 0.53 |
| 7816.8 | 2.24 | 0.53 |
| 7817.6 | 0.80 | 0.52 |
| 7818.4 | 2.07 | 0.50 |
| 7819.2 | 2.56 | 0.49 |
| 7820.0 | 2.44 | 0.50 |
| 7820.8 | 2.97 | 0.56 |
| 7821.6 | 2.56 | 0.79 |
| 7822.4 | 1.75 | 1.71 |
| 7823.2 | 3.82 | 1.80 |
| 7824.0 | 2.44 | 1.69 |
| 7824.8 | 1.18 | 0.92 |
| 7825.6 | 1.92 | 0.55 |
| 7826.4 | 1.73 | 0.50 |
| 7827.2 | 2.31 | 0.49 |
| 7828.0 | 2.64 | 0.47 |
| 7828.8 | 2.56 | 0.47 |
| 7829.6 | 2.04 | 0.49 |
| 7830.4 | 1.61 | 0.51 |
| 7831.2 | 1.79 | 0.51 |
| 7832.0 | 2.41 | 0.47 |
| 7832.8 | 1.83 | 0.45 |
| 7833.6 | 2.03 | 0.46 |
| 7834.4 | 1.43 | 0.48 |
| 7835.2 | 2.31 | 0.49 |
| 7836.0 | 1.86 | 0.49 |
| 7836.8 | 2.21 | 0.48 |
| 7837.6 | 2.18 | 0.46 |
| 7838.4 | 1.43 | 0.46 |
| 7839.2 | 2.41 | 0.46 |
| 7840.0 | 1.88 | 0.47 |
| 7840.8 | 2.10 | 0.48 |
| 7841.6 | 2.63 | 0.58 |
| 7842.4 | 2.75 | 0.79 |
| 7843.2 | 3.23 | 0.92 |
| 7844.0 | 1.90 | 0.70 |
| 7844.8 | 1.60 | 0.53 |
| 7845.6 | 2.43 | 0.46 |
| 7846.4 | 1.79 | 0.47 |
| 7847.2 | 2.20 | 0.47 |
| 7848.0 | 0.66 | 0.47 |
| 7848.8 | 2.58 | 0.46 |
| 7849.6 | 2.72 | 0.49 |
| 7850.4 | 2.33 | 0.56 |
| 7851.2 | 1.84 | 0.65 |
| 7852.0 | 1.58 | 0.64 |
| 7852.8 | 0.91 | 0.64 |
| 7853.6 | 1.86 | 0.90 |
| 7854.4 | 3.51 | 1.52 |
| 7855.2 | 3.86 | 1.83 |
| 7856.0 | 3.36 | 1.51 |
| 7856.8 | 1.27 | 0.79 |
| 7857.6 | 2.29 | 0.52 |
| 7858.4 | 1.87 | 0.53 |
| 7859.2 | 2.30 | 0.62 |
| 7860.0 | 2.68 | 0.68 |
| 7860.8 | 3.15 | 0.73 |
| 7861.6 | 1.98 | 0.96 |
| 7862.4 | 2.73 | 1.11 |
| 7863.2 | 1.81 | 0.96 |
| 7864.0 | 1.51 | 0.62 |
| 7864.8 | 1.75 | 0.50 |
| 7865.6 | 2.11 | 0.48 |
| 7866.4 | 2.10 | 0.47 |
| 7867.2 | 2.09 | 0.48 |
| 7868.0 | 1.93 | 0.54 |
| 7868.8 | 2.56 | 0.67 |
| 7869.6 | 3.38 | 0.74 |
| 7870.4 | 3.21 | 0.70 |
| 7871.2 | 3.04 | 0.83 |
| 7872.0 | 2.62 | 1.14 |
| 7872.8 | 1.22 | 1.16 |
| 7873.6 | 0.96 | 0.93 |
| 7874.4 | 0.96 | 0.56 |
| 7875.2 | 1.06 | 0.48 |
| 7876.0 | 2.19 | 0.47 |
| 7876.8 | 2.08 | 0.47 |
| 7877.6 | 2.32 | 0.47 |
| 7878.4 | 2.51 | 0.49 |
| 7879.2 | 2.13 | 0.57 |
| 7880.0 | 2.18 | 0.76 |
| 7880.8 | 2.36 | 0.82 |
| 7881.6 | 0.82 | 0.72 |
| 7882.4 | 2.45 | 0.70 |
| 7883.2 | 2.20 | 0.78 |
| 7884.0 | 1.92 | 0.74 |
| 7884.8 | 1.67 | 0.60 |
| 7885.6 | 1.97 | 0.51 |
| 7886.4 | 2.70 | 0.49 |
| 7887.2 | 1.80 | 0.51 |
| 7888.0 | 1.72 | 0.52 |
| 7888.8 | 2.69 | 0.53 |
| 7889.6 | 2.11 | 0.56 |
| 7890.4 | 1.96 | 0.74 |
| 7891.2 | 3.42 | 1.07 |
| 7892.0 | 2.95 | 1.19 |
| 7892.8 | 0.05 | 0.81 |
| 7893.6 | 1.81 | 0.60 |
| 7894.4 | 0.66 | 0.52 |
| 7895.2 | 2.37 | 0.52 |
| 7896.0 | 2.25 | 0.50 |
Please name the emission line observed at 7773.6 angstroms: Hgamma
